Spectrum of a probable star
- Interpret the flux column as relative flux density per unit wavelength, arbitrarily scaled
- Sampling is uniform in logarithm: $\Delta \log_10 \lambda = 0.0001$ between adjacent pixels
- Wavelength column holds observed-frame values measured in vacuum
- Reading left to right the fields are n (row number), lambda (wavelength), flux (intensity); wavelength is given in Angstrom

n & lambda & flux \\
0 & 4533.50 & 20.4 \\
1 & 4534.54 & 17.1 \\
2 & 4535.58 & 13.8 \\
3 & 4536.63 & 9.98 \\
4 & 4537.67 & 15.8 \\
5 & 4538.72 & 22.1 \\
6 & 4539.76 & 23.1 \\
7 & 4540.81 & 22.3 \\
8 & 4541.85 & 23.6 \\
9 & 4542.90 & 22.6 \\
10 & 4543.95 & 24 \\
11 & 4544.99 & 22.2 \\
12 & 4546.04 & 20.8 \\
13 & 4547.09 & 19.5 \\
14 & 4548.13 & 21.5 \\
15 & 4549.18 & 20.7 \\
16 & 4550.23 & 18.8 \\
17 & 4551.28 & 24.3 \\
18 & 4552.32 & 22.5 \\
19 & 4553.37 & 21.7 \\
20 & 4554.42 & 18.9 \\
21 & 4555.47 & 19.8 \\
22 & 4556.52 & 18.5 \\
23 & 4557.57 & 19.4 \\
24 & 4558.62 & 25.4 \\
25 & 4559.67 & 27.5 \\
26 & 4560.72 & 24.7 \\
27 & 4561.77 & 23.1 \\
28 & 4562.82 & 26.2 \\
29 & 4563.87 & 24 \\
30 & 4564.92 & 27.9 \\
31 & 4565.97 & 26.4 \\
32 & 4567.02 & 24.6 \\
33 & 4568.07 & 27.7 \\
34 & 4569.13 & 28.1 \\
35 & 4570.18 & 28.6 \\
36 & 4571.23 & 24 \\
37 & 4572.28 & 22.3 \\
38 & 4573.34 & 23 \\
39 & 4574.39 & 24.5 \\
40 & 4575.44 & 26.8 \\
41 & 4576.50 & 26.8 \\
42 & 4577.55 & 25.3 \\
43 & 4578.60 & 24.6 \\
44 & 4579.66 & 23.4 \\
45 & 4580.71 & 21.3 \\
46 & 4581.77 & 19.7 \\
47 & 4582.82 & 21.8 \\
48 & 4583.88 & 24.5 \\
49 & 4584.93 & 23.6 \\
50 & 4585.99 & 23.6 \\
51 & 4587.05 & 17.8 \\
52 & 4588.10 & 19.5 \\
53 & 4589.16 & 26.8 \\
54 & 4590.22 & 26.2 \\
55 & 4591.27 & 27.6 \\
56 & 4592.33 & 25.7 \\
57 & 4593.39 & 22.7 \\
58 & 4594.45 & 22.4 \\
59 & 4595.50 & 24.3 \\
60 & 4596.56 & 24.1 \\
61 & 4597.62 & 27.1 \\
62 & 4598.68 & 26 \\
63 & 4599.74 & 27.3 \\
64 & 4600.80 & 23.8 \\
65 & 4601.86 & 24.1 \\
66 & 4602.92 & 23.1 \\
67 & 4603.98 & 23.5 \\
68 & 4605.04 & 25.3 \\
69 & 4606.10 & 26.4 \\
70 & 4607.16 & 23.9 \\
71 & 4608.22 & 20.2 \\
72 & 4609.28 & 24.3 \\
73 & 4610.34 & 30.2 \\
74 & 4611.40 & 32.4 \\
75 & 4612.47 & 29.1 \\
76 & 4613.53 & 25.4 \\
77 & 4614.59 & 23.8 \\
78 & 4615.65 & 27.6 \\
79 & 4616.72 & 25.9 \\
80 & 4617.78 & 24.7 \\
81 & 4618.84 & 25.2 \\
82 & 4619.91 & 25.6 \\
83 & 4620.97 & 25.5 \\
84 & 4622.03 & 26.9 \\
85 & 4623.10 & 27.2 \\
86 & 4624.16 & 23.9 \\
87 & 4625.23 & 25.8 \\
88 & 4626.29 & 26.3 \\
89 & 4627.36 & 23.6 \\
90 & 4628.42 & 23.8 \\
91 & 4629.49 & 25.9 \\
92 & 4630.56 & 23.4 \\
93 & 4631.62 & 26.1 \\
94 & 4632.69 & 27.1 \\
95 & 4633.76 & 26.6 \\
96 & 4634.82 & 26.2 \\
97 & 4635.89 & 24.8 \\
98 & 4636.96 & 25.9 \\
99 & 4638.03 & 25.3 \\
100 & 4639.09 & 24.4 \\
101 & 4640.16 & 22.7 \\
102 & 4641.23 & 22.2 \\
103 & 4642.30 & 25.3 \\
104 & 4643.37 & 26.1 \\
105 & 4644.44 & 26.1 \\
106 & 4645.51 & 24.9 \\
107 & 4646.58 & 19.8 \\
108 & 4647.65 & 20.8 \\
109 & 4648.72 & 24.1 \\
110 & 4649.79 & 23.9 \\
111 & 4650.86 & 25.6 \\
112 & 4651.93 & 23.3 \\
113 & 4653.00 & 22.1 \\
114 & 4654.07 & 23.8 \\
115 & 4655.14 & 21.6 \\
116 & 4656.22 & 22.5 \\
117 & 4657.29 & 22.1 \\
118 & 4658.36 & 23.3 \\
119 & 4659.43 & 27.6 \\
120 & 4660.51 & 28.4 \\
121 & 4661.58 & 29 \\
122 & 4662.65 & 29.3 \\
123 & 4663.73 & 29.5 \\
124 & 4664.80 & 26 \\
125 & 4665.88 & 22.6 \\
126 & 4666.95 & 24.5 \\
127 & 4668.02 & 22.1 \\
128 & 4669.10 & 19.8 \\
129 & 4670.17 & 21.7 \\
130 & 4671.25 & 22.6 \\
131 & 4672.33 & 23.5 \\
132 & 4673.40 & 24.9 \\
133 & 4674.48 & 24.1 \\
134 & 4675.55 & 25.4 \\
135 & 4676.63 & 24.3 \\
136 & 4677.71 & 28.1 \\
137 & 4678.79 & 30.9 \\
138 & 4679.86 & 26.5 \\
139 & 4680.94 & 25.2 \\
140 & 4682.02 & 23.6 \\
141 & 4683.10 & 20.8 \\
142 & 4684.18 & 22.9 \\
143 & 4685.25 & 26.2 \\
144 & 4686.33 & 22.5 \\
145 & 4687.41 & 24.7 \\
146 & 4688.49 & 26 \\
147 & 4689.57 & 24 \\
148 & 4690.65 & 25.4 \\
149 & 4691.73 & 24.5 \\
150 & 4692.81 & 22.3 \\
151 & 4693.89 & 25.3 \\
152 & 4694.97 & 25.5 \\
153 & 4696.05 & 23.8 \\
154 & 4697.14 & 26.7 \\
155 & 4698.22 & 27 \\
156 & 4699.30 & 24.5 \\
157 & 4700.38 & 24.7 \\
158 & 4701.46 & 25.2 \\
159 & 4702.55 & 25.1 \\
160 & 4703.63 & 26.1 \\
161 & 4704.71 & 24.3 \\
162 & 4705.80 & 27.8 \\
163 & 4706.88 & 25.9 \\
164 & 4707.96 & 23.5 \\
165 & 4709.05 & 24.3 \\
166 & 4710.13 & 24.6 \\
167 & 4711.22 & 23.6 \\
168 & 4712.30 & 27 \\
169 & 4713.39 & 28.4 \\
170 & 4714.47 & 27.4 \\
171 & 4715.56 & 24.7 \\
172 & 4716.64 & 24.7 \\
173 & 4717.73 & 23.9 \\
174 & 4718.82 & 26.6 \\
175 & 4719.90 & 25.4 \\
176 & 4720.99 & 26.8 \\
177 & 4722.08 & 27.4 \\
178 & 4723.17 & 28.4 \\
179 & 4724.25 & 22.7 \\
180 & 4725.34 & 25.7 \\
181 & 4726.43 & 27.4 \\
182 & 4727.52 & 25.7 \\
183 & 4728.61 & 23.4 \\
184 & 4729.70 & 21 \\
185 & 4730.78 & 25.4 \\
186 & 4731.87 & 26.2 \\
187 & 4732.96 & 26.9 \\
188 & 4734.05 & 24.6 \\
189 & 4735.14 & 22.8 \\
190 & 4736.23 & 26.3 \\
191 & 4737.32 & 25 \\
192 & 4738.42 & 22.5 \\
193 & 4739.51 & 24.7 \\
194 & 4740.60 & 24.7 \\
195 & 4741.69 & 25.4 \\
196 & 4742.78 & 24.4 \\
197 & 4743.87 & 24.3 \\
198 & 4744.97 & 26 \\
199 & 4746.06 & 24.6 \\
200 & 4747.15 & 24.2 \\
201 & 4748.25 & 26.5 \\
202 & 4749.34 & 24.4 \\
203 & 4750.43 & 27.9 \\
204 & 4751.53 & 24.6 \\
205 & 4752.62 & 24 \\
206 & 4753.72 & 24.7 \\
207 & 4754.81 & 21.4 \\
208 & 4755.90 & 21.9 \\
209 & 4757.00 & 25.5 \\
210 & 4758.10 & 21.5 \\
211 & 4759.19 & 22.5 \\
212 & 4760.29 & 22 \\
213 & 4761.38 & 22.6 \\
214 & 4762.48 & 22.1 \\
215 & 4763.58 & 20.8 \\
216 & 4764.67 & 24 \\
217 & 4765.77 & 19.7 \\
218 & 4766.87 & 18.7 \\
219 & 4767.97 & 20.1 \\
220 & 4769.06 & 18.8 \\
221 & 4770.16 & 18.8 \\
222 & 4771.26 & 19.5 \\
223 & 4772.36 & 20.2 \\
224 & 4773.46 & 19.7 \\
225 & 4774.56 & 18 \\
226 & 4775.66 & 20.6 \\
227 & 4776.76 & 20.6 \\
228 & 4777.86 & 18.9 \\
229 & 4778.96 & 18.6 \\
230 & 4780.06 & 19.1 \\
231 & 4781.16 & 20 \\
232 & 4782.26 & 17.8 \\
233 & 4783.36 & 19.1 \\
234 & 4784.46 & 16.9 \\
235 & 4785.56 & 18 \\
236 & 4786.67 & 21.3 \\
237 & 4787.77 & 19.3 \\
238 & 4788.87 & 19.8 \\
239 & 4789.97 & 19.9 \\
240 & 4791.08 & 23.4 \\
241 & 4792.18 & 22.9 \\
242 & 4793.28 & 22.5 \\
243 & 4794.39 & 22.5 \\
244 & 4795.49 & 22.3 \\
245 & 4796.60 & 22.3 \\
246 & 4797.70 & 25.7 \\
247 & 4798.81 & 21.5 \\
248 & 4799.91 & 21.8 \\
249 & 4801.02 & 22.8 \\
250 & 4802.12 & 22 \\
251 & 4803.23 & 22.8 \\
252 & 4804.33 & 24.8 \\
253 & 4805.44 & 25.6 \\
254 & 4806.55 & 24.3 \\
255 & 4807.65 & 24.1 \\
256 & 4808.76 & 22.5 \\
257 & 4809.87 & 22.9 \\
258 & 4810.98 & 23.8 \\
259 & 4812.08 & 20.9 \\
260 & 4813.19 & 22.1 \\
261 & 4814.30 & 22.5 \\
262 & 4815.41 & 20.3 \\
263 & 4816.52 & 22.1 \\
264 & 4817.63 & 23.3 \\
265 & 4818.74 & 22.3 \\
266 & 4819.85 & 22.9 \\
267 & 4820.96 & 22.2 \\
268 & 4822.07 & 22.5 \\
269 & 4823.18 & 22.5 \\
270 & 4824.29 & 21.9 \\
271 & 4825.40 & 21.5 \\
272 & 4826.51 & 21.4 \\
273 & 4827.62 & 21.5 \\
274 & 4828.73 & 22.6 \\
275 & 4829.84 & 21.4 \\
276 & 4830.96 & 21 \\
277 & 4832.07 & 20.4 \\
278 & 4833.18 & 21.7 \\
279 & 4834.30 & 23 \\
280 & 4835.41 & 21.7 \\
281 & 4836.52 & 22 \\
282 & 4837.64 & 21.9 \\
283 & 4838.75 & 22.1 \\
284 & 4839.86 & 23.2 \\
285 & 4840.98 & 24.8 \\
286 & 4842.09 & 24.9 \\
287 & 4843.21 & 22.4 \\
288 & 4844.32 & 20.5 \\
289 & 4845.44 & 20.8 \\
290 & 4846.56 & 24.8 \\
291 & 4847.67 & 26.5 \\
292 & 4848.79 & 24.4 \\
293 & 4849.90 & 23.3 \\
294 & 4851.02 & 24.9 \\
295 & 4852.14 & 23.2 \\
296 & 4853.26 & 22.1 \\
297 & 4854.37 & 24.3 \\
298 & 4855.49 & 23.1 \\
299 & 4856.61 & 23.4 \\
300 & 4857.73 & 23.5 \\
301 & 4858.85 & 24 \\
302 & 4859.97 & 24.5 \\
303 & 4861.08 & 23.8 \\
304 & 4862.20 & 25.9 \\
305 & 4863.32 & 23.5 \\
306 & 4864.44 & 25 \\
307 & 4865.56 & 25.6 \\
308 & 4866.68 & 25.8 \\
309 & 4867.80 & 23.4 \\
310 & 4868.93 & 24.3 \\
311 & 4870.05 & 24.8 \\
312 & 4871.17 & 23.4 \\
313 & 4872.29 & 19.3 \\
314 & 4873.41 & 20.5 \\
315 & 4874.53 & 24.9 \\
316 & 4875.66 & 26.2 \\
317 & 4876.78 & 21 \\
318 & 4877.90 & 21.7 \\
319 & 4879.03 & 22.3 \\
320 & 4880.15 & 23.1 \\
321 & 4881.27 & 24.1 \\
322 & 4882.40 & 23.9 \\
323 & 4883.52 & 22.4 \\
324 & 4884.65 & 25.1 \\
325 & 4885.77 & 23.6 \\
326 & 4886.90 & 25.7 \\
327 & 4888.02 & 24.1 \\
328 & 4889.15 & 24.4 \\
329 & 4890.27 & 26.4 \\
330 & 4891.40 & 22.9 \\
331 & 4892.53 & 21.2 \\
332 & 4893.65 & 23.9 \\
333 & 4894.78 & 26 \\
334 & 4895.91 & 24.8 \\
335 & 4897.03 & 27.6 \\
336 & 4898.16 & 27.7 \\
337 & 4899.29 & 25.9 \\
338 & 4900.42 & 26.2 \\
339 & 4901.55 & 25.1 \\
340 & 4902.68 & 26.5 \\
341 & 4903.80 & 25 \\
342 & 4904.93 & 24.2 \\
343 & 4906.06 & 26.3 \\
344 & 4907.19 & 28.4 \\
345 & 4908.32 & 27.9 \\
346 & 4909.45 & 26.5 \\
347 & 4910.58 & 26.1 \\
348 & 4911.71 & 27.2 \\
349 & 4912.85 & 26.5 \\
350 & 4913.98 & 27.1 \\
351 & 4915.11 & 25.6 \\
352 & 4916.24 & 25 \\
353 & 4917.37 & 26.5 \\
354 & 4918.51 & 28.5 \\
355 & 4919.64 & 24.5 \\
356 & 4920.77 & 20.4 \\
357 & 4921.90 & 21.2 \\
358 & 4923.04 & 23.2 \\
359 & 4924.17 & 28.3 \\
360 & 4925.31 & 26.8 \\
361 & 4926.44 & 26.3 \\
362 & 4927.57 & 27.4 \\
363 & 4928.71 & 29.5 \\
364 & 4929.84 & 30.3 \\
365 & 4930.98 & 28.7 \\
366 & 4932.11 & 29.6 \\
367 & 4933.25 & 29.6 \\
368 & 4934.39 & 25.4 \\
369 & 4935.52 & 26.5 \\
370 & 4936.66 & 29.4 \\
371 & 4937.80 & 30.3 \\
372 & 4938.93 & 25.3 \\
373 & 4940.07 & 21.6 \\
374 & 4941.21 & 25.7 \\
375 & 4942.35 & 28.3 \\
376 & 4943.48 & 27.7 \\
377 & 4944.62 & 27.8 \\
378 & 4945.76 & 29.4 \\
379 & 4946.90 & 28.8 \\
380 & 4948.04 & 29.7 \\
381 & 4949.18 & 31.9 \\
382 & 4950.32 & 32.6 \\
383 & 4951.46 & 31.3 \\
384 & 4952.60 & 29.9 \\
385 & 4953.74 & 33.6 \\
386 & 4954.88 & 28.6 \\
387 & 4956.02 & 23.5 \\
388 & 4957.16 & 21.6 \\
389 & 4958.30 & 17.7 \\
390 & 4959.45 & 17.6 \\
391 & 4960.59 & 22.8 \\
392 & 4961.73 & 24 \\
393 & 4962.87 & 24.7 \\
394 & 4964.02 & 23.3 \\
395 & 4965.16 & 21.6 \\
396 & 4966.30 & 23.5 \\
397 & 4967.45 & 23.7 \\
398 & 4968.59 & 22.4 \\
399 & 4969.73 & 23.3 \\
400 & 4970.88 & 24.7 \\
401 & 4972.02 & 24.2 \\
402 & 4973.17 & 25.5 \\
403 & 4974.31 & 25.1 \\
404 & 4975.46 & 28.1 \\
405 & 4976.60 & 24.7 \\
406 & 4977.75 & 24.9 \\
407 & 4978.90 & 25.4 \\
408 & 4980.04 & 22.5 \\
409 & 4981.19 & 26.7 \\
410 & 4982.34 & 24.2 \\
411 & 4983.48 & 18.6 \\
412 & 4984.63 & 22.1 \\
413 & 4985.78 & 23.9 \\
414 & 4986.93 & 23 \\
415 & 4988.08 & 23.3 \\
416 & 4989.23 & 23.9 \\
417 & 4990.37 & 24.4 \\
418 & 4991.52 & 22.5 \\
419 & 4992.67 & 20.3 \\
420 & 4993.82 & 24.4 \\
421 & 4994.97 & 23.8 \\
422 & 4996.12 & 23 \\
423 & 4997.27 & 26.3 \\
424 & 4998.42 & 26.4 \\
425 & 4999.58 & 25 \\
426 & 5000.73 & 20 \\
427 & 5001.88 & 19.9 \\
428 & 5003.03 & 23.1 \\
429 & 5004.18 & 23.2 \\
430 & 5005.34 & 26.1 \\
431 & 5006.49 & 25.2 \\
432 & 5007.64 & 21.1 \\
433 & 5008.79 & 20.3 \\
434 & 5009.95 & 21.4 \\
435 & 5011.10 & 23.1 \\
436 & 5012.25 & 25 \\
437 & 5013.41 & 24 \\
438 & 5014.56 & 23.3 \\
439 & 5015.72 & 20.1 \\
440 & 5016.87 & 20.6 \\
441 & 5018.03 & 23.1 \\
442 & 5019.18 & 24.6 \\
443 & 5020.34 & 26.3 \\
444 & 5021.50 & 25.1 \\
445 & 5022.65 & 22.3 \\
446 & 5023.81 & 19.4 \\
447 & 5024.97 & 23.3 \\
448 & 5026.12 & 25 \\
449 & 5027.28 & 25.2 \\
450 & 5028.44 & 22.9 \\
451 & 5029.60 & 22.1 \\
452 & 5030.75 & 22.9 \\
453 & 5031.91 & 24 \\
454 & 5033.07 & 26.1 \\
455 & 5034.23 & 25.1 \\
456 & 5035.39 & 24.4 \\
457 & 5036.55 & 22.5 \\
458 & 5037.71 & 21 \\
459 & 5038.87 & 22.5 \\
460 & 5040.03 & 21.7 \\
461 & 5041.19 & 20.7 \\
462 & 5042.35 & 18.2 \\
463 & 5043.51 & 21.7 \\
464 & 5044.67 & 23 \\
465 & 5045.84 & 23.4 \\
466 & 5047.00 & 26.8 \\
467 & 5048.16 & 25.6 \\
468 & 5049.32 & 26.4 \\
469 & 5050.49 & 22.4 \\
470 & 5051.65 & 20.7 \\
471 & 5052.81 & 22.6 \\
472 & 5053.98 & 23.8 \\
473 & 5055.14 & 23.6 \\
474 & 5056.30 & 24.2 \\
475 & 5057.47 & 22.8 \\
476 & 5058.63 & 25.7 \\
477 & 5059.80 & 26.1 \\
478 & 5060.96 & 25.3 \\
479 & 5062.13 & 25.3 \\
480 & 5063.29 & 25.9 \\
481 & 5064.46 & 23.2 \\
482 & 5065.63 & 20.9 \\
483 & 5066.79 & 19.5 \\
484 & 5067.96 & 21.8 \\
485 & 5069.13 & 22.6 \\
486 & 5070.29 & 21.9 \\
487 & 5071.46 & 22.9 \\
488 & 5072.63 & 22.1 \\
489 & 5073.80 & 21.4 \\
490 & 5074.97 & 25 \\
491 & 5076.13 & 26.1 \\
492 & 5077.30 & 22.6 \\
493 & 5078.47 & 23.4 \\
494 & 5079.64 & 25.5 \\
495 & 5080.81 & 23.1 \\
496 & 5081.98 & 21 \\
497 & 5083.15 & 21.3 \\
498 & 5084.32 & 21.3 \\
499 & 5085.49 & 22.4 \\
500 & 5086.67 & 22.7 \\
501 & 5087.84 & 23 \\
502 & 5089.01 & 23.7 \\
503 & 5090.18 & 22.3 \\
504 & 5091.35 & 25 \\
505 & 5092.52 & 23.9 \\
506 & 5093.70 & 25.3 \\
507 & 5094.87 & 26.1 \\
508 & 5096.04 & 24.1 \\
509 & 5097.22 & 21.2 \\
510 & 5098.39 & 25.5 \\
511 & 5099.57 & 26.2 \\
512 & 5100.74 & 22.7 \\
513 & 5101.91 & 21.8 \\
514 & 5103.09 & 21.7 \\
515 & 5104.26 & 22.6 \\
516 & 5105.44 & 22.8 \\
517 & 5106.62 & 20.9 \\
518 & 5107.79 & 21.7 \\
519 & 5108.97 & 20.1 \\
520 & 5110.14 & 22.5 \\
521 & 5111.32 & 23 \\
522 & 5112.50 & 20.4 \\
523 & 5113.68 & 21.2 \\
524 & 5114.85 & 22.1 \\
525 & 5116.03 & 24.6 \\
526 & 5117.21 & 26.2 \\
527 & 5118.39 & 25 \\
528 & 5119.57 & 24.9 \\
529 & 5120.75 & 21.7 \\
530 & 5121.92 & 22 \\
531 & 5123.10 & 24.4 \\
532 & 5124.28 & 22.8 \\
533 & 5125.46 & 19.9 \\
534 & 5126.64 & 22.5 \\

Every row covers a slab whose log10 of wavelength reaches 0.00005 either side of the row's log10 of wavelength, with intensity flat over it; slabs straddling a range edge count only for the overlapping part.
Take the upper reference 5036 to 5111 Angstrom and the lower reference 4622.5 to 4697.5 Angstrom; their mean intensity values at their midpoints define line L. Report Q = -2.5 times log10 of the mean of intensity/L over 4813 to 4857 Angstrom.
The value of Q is 0.07 mag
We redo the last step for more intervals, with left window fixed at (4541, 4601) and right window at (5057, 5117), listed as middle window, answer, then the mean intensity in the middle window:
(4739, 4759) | -0.045 mag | 24.5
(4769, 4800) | 0.153 mag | 20.3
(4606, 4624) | -0.108 mag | 26.1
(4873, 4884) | 0.013 mag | 23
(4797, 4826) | 0.030 mag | 22.8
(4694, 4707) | -0.089 mag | 25.5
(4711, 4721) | -0.105 mag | 25.9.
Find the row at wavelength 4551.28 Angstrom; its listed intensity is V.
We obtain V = 24.3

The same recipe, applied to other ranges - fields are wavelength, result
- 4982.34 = 24.2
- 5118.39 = 25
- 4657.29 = 22.1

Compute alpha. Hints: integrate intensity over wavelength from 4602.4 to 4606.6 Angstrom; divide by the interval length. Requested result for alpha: 24.6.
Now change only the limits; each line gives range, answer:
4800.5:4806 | 23.6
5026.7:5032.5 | 23.4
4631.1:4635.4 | 26.5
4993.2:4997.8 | 24.3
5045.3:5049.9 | 25.6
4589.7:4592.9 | 26.5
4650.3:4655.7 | 23.3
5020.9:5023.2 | 23.8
